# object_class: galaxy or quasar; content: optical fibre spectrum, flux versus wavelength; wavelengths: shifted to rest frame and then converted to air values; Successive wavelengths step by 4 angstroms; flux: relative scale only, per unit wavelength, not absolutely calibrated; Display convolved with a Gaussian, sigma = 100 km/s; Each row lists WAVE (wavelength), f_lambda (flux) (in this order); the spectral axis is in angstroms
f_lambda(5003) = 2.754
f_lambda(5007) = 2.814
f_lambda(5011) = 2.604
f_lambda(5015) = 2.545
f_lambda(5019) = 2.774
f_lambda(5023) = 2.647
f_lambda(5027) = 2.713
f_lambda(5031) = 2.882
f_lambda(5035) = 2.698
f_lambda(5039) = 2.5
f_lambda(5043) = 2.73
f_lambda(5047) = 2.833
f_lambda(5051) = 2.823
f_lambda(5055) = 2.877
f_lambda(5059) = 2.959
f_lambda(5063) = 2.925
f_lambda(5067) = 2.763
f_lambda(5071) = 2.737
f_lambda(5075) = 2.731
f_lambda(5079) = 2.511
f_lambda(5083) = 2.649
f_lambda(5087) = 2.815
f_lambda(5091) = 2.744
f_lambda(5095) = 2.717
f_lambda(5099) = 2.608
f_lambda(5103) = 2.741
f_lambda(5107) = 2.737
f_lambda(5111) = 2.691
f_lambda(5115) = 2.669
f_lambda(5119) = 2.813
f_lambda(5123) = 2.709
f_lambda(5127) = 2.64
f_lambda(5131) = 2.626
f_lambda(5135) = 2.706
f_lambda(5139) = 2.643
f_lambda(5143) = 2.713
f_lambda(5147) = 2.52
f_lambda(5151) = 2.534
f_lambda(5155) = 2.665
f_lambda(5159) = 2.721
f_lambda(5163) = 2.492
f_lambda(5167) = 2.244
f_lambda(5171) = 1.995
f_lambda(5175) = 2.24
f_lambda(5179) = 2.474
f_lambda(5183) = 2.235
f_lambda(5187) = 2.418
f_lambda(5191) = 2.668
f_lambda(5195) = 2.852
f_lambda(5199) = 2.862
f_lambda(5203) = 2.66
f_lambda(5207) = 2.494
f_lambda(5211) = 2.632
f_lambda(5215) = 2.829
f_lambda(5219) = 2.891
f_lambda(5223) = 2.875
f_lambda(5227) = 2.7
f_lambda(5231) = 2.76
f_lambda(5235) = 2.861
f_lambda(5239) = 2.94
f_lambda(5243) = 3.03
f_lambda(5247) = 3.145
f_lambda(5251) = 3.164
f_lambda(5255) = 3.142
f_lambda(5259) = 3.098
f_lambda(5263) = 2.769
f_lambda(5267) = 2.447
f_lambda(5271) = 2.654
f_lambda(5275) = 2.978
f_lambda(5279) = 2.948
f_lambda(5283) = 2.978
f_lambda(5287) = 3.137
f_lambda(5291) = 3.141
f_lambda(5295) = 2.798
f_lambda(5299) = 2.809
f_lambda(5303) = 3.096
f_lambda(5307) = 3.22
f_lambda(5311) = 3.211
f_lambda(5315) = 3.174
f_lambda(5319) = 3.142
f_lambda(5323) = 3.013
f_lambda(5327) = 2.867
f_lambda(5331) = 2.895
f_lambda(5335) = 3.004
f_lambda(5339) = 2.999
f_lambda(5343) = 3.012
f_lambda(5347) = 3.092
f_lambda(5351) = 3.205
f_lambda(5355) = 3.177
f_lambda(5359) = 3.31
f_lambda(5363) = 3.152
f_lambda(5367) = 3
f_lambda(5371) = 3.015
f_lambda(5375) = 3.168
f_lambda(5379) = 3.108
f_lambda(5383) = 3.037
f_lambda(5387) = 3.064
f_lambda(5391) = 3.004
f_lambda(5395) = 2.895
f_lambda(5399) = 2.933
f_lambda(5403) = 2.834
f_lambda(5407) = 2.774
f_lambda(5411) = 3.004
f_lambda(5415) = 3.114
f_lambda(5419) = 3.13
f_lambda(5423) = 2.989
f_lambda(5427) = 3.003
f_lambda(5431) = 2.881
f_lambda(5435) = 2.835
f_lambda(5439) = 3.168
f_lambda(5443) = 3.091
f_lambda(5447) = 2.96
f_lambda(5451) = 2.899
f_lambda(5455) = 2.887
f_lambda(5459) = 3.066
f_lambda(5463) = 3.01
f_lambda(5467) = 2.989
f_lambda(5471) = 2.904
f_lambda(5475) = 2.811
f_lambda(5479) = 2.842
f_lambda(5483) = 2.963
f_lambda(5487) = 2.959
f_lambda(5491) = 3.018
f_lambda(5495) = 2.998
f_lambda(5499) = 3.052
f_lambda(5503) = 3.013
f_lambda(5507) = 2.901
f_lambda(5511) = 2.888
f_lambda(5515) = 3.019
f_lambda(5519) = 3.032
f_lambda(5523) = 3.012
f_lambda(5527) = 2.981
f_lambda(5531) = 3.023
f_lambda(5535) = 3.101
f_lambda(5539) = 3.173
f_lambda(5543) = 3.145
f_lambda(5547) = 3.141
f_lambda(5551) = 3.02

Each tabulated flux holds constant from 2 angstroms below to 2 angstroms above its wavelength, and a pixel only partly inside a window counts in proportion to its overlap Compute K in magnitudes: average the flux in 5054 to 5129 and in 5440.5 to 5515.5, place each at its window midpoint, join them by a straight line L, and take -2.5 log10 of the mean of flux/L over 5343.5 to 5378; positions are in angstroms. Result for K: -0.086 mag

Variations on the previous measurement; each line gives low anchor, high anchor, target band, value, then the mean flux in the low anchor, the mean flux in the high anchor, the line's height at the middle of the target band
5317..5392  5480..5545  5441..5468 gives 0.017 mag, 3.07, 3.01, 3.03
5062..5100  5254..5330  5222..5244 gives 0.020 mag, 2.72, 2.98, 2.9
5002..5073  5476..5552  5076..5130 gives 0.038 mag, 2.75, 3.01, 2.79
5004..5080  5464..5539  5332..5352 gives -0.055 mag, 2.74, 2.98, 2.9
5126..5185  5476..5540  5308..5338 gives -0.119 mag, 2.49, 2.99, 2.73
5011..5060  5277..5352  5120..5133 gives 0.065 mag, 2.74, 3.04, 2.84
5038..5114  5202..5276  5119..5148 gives 0.045 mag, 2.74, 2.85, 2.78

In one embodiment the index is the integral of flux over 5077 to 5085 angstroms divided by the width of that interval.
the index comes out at 2.58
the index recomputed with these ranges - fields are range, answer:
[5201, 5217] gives 2.65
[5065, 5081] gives 2.69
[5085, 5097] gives 2.76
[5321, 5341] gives 2.96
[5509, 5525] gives 2.99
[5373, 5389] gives 3.09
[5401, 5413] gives 2.87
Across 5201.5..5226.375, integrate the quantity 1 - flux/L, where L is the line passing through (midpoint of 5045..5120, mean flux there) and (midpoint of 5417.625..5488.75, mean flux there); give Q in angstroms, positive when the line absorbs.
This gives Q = 0.9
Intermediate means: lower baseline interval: 2.75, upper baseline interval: 2.96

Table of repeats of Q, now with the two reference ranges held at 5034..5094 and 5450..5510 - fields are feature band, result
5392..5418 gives -0.2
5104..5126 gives 0.5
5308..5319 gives -1.2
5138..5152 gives 0.9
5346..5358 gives -1.2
